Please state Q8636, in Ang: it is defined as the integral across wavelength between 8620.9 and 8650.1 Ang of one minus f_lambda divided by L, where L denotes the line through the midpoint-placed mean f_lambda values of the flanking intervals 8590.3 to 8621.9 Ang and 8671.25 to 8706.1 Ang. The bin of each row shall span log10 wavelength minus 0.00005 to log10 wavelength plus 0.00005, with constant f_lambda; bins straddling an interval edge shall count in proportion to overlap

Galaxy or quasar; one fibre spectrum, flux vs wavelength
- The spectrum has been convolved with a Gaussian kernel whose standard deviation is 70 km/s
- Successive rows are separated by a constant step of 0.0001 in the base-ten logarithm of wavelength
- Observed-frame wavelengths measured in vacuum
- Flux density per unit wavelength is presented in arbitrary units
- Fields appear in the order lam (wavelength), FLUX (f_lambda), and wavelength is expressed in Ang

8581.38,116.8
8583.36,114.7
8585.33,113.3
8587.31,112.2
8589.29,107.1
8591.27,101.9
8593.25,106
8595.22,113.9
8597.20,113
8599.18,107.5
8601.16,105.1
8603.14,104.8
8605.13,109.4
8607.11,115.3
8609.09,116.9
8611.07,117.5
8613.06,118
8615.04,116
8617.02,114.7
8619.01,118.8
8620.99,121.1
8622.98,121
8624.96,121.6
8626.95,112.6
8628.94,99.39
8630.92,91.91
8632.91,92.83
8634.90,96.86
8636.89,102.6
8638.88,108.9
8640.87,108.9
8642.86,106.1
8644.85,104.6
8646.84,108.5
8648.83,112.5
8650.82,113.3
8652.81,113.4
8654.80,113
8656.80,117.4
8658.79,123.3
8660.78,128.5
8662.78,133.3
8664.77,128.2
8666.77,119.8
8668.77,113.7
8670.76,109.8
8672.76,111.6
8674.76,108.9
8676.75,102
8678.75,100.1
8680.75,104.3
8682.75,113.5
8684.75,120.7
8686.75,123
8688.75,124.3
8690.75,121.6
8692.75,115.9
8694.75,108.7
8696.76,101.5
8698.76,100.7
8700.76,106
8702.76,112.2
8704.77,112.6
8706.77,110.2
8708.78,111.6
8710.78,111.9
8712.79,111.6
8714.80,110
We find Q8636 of 1.3 Ang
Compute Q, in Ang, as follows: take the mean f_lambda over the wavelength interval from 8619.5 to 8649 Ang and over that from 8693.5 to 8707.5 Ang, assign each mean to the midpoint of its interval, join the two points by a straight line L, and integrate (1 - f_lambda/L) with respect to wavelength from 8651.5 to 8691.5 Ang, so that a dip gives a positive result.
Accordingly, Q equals -3.4 Ang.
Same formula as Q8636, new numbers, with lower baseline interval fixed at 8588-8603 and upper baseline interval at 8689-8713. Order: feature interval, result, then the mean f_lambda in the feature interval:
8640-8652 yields 0.0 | 109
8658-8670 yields -1.6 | 124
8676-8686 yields 0.1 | 109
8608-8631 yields -1.4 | 115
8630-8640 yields 0.9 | 98.7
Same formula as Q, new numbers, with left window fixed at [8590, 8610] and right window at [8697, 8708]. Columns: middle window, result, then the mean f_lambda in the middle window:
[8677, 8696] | -1.0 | 114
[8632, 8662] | -0.4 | 110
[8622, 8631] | -0.2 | 111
